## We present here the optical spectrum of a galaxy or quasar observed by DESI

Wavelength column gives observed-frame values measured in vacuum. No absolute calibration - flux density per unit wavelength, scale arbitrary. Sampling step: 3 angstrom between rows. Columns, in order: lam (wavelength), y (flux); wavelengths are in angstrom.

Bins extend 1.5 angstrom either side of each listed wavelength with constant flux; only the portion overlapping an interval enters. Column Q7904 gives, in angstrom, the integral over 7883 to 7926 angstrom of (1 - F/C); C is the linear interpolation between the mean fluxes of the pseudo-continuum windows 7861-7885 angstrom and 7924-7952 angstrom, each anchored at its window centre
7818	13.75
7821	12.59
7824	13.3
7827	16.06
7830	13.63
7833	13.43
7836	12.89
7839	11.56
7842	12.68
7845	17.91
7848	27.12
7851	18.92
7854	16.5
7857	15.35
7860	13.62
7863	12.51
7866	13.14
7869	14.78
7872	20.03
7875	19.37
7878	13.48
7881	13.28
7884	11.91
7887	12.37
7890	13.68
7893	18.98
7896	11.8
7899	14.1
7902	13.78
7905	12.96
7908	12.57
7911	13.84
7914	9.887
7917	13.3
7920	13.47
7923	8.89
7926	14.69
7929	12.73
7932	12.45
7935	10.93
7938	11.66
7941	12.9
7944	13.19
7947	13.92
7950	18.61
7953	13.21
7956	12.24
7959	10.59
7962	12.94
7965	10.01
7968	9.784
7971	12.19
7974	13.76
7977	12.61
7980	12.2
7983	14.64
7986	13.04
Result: 3.35 angstrom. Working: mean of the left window 14.8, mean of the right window 13.4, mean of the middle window 13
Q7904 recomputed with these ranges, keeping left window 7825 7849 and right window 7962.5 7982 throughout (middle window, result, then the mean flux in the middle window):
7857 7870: 0.9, 13.7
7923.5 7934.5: 0.3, 12.7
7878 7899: 0.5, 13.7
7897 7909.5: 0.3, 13.3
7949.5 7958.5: -1.0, 13.8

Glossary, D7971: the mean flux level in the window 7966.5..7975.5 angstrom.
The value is 11.9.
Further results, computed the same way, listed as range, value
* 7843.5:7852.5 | 21.3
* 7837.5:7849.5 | 17.3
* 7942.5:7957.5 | 14.2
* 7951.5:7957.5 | 12.7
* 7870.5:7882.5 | 16.5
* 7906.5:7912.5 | 13.2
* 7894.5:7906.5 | 13.2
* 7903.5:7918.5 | 12.5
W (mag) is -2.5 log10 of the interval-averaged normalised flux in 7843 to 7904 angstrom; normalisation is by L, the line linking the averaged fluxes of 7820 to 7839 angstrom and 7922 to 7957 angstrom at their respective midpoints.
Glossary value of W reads -0.17 mag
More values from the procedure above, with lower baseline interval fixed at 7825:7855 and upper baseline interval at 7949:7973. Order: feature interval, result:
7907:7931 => 0.100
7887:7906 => 0.015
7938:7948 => -0.014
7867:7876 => -0.177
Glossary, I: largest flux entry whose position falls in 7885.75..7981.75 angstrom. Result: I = 18.98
